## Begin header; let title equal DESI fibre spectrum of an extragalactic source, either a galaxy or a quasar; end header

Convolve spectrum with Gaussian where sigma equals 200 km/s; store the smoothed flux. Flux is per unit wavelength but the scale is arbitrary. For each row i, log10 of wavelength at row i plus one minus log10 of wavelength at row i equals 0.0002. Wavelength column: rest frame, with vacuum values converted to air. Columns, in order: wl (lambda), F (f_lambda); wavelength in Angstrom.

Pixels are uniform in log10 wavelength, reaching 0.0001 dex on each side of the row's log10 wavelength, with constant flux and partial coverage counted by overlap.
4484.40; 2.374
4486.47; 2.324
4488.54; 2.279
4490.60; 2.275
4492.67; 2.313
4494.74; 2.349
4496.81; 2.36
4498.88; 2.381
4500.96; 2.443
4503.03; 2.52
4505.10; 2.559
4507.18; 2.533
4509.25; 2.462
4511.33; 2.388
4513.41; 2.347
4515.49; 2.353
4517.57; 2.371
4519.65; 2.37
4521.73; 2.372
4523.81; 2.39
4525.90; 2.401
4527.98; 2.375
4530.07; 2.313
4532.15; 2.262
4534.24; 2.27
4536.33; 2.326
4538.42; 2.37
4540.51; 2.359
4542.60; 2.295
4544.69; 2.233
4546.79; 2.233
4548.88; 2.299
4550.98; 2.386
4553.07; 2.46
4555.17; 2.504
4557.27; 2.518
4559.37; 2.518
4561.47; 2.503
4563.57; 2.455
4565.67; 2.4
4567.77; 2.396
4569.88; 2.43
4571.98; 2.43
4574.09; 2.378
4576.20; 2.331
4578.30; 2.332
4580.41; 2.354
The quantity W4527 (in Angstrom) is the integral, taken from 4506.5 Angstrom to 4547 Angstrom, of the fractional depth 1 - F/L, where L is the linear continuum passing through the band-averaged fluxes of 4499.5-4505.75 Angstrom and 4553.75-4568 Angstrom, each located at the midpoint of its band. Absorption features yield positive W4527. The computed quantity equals 2.2 Angstrom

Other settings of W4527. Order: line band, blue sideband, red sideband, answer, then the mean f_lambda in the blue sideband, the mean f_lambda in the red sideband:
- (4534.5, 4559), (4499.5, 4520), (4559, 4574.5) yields 0.7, 2.44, 2.44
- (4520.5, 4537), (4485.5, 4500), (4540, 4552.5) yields -0.2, 2.33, 2.31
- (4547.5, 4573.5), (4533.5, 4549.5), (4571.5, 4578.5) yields -1.1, 2.3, 2.37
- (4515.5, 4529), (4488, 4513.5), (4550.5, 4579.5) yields 0.2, 2.41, 2.43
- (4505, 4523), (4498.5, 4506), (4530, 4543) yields 0.1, 2.48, 2.32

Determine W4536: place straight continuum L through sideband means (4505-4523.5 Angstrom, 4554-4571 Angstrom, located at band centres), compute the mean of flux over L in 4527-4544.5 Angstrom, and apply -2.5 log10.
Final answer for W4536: 0.053 mag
